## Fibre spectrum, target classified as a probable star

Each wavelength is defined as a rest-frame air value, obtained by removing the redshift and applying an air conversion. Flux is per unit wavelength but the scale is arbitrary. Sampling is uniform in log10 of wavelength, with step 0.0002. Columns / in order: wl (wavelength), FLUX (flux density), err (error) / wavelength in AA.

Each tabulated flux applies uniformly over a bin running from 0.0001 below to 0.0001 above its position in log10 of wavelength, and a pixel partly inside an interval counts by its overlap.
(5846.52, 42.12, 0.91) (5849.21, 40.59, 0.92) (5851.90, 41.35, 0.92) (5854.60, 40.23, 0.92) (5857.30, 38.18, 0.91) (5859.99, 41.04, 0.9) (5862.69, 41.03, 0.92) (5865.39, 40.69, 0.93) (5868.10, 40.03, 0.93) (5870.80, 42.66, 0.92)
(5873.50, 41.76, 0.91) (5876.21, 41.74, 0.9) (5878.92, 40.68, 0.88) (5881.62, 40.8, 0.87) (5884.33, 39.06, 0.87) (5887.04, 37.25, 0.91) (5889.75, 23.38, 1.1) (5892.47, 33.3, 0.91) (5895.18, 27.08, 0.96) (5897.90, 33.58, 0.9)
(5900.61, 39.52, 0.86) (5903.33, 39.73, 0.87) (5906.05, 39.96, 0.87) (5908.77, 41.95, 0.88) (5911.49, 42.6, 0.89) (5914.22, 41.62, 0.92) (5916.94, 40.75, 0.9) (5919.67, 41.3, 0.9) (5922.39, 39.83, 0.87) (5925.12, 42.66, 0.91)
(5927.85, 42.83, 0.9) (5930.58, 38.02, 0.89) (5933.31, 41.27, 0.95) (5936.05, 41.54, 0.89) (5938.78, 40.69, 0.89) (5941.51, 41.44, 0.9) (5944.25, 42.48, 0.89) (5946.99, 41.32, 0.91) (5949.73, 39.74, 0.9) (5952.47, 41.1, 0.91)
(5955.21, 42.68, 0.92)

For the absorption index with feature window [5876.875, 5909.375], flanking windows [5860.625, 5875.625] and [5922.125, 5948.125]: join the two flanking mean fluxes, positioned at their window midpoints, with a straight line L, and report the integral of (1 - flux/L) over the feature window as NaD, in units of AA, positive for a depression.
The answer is 3.9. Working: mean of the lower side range 41.2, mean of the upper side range 41.3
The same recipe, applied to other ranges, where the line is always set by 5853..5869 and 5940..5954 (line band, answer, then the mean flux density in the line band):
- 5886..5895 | 2.2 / 30.5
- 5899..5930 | -0.1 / 41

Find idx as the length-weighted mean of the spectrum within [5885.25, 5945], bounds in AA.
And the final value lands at 38.7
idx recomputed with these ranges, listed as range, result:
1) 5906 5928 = 41.5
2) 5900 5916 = 40.9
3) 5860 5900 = 37.5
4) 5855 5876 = 40.8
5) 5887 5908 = 34.3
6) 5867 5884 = 41.2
